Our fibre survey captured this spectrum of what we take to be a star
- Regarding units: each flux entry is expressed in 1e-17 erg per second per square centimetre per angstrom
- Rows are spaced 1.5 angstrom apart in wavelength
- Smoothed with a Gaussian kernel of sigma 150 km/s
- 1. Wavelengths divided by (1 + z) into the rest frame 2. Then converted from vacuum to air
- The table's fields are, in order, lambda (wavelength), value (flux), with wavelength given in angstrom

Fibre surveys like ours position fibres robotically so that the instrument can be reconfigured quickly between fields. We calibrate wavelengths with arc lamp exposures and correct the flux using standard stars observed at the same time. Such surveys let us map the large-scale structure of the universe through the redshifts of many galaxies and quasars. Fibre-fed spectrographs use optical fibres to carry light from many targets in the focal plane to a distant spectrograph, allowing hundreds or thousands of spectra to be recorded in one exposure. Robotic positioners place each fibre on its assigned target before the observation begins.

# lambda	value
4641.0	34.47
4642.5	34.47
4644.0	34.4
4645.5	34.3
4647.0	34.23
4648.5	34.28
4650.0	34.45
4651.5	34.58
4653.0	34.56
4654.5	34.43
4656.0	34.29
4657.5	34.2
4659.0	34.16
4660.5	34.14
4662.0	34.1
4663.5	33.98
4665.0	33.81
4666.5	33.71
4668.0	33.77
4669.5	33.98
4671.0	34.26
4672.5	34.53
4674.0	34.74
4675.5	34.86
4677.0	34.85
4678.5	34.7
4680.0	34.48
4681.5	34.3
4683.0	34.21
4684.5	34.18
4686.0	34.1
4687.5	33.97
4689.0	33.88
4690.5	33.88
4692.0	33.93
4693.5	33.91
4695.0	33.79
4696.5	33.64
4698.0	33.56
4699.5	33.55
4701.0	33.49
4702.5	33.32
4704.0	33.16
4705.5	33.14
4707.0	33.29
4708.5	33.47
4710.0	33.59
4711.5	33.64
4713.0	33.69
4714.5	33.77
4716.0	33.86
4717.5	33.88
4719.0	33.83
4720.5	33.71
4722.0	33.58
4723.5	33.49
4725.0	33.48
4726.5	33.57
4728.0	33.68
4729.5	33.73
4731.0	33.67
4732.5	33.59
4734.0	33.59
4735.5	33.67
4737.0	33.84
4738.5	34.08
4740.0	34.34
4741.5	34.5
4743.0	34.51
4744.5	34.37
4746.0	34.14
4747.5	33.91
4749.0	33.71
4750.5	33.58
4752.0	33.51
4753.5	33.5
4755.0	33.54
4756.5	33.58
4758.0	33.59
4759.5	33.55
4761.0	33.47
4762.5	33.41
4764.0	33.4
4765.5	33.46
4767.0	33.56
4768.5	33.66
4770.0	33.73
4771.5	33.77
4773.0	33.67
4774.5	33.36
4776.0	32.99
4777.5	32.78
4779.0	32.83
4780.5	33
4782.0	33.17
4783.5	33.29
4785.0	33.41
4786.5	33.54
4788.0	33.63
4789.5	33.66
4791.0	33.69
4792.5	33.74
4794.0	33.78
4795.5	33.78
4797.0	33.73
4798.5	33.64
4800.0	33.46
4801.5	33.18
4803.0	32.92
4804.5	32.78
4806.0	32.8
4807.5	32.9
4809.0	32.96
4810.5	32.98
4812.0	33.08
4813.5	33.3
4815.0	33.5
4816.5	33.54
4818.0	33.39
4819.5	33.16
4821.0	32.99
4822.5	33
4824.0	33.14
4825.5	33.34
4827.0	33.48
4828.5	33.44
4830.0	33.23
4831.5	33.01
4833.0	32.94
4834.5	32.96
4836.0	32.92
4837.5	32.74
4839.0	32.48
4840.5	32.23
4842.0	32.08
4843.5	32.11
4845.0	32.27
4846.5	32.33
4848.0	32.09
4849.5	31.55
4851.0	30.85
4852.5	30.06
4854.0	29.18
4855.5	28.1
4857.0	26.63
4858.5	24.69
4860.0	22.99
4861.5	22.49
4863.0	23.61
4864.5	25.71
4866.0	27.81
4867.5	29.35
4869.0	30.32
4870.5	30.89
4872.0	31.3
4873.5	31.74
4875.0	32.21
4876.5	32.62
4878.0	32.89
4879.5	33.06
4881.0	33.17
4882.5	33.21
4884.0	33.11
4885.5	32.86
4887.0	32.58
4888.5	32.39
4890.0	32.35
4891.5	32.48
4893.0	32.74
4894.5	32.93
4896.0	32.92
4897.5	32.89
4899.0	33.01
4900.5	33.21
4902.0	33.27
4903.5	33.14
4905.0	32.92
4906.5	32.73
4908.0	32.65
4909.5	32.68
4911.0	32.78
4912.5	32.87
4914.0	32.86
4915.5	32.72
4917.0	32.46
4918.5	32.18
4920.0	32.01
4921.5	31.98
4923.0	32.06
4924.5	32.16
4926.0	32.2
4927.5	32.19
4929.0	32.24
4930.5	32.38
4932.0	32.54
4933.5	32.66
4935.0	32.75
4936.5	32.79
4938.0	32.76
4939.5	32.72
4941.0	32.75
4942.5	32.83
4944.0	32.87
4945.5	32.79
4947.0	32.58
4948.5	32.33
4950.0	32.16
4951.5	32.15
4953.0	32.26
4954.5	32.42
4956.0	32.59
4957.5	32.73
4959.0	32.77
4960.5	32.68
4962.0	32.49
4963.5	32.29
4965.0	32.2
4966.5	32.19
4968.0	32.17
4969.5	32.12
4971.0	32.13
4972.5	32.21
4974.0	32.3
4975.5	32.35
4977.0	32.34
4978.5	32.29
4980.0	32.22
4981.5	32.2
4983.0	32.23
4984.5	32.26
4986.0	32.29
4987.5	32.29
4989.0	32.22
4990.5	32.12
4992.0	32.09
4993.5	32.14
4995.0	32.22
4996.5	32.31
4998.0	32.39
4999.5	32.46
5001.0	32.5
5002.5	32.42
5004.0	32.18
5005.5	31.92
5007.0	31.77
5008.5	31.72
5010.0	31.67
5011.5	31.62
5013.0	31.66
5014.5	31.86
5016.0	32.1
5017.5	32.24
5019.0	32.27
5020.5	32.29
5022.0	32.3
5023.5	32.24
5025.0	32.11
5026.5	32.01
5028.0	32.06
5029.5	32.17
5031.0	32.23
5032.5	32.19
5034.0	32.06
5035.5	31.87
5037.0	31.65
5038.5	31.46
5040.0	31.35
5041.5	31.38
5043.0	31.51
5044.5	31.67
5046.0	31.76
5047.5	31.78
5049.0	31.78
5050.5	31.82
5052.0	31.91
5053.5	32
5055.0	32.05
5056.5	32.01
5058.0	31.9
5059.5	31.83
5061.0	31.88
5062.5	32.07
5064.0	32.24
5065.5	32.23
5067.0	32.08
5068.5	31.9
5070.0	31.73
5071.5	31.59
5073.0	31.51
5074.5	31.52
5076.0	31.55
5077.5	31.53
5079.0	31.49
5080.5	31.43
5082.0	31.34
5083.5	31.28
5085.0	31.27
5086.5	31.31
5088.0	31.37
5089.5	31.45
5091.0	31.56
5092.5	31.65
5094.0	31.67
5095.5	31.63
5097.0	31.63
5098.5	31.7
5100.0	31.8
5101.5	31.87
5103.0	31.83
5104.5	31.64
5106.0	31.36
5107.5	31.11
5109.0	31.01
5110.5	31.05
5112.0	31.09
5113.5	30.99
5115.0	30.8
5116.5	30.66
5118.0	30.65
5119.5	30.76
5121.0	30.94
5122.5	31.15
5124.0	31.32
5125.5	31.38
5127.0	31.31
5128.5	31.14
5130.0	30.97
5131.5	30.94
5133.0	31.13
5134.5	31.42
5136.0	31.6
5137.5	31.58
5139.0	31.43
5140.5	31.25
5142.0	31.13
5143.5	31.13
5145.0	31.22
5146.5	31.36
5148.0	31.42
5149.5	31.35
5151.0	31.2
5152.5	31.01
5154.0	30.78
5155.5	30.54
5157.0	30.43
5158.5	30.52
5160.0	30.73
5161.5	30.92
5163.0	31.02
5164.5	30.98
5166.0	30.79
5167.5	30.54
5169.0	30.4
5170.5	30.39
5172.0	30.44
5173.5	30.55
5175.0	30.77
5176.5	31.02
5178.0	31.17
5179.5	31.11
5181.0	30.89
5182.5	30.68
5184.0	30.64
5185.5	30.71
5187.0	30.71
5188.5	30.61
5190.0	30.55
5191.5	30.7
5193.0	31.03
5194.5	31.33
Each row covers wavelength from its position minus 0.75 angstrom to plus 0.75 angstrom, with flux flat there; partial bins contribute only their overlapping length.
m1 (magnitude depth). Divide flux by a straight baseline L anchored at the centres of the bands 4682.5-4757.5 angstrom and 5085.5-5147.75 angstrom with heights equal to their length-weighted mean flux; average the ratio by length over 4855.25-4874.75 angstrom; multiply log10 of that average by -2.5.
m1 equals 0.19 mag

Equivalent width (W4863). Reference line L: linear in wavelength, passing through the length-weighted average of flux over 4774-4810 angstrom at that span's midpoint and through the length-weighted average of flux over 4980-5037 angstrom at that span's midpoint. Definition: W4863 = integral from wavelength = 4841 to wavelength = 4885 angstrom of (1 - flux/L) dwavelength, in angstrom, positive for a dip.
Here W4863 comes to 3.9 angstrom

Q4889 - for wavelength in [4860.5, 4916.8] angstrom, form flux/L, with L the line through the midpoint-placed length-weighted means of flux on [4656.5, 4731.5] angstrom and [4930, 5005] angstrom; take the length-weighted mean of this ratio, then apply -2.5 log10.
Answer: 0.04 mag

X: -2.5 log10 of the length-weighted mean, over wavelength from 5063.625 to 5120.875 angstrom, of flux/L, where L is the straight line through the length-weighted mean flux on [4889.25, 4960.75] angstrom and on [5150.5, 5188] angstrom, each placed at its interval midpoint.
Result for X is 0.00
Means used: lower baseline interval 32.6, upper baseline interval 30.8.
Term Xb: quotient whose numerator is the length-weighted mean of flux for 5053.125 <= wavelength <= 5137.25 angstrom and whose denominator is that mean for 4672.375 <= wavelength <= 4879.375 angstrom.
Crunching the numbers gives 0.96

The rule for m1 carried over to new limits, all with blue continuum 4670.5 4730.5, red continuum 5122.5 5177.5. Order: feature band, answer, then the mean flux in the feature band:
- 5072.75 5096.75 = 0.00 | 31.5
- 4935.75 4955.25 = -0.01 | 32.6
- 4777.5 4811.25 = 0.00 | 33.3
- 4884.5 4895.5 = 0.00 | 32.6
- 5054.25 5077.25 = -0.01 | 31.9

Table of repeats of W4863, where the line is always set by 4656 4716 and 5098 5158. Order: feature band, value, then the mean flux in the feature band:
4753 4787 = 0.0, 33.4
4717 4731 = 0.0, 33.7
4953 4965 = -0.1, 32.5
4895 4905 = -0.1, 33.1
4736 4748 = -0.2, 34.2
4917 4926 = 0.1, 32.1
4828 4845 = 0.2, 32.7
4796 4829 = -0.1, 33.2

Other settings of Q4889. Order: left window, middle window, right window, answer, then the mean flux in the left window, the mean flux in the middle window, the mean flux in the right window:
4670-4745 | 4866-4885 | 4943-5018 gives 0.04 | 33.9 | 31.8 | 32.3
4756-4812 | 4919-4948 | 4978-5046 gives 0.00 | 33.4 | 32.5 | 32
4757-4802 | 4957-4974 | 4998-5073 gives 0.00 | 33.5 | 32.4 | 31.9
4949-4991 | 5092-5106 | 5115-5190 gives -0.01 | 32.3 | 31.7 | 30.9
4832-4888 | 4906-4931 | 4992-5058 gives -0.05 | 30.6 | 32.4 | 32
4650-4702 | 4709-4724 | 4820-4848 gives 0.00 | 34.1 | 33.7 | 32.8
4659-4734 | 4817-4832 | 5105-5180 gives -0.01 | 33.9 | 33.2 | 31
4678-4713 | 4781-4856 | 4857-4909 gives -0.03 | 33.8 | 32.8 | 31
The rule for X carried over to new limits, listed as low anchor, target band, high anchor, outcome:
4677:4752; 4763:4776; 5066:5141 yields 0.00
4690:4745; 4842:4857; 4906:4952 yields 0.07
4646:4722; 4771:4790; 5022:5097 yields 0.00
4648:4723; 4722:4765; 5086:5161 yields 0.00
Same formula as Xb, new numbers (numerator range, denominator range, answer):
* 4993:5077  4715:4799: 0.95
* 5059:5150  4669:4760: 0.93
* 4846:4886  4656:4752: 0.88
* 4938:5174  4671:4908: 0.97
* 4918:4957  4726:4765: 0.96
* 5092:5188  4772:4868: 0.97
